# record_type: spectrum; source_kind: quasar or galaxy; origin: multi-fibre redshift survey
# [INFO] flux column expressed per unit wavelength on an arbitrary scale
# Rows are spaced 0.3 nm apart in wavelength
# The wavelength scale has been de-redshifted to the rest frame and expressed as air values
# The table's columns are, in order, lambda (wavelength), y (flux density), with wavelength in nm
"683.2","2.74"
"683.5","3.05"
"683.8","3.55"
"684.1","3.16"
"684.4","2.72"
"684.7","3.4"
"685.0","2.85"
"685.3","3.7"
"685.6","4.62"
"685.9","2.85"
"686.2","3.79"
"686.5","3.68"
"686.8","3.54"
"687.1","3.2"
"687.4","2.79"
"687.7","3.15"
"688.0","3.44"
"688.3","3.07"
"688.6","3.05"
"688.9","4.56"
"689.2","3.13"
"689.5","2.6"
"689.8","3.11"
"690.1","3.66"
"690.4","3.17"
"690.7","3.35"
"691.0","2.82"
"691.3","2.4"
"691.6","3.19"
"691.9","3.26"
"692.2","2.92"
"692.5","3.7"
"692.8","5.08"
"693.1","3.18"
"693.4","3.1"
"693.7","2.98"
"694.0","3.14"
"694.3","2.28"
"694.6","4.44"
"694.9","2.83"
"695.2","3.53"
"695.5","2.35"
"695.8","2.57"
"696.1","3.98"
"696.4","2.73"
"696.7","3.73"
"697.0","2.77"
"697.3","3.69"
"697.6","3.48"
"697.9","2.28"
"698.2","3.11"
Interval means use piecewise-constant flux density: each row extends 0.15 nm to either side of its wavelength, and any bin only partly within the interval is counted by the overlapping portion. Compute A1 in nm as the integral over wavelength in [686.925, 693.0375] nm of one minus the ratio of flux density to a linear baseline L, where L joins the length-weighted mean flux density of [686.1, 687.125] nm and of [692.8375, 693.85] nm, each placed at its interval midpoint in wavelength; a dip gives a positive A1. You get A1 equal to 0.28 nm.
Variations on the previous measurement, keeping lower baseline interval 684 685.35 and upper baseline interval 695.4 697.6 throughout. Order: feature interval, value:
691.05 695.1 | -0.14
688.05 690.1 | -0.10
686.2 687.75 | -0.10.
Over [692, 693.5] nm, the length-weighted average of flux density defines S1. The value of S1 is 3.6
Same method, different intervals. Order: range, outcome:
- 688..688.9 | 3.37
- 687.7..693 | 3.32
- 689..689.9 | 3.03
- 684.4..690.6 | 3.35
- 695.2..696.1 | 2.89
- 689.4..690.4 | 3.16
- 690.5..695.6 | 3.22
